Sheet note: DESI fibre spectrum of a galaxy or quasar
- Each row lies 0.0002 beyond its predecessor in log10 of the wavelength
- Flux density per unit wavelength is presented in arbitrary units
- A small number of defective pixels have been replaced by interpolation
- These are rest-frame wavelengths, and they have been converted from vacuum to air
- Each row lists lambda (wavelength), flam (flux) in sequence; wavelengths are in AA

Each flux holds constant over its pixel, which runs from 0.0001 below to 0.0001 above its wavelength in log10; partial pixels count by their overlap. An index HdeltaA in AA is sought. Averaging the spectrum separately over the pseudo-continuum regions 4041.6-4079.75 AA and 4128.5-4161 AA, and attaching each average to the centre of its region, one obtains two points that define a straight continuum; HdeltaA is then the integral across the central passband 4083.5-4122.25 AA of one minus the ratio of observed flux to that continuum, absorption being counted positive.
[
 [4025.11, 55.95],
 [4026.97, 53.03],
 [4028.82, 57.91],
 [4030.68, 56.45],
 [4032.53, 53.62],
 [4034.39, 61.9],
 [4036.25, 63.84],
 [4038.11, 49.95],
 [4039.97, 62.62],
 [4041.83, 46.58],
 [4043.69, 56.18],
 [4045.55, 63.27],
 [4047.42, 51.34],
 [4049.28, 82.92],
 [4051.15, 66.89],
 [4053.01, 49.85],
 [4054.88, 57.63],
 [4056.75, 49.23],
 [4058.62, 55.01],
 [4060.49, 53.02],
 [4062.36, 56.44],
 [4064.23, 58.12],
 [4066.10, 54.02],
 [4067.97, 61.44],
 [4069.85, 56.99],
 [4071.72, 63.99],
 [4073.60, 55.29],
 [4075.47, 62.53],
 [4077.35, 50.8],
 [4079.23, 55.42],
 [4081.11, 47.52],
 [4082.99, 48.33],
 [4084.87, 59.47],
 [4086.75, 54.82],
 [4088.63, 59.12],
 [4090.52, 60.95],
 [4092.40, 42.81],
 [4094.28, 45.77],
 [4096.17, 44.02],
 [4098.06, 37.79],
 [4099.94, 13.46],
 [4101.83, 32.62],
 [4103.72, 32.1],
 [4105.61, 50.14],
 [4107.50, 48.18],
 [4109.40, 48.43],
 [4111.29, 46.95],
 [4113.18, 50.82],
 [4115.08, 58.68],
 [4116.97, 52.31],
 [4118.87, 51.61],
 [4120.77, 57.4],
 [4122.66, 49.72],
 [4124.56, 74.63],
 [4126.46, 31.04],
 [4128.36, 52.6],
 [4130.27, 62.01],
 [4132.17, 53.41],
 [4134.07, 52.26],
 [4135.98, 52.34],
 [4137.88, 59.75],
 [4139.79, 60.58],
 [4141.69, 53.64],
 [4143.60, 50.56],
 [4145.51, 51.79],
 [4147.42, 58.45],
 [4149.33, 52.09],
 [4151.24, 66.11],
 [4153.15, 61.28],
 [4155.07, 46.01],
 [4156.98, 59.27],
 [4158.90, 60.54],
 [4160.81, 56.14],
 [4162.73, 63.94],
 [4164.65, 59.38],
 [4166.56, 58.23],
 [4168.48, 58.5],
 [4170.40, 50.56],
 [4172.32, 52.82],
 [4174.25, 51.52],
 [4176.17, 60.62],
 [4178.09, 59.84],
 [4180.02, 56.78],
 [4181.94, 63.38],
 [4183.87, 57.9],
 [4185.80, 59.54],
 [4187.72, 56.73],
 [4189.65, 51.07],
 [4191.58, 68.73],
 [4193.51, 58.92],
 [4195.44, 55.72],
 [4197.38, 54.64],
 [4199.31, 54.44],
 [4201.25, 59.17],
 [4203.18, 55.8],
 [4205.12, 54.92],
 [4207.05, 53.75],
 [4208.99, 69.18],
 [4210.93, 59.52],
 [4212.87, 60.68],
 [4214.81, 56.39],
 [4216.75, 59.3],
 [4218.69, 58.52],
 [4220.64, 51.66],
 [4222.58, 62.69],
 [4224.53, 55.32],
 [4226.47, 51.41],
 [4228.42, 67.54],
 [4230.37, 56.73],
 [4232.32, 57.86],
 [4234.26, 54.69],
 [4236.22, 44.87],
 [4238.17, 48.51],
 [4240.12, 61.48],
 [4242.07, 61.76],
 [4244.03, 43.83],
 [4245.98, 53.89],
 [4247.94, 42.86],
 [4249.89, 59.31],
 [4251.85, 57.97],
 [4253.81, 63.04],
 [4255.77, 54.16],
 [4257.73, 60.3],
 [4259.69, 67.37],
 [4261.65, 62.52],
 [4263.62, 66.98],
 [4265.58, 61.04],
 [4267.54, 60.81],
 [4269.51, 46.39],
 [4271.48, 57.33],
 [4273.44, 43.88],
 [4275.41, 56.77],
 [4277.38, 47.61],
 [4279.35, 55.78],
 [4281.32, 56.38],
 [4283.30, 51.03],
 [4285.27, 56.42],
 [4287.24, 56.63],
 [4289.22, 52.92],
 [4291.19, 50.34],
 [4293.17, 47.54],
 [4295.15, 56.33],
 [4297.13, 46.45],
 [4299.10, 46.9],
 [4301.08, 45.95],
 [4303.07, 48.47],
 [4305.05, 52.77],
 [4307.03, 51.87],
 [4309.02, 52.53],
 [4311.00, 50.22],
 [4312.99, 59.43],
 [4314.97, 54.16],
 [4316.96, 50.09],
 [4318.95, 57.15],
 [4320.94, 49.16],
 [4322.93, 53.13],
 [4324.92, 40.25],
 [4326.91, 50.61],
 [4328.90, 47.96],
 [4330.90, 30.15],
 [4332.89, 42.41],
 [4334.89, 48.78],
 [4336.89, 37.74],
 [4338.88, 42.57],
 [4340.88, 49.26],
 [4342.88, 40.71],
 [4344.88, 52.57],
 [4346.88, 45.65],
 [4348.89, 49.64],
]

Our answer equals 6.5 AA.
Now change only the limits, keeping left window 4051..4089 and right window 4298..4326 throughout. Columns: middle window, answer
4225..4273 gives -4.15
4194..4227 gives -2.77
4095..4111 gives 4.72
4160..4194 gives -2.83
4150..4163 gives -1.12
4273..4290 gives -0.62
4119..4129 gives 0.31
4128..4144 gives -0.32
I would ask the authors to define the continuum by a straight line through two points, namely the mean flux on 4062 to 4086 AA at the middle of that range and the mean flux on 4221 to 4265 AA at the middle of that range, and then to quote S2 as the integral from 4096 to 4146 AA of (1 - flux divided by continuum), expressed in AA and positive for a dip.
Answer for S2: 6.3 AA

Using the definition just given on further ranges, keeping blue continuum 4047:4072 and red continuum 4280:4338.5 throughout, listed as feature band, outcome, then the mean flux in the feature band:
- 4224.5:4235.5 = -1.0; 57.1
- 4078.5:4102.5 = 4.6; 46.4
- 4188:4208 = -1.2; 56.7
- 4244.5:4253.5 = -0.3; 53.7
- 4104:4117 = 1.6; 49.7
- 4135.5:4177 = -1.2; 56.6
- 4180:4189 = -0.8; 58.9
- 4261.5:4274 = -1.4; 57.1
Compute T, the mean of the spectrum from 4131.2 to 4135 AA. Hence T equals 53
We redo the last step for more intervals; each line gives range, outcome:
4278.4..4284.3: 54.4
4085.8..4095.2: 52.8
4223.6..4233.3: 57.8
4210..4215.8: 58.9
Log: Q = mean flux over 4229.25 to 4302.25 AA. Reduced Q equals 54.5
